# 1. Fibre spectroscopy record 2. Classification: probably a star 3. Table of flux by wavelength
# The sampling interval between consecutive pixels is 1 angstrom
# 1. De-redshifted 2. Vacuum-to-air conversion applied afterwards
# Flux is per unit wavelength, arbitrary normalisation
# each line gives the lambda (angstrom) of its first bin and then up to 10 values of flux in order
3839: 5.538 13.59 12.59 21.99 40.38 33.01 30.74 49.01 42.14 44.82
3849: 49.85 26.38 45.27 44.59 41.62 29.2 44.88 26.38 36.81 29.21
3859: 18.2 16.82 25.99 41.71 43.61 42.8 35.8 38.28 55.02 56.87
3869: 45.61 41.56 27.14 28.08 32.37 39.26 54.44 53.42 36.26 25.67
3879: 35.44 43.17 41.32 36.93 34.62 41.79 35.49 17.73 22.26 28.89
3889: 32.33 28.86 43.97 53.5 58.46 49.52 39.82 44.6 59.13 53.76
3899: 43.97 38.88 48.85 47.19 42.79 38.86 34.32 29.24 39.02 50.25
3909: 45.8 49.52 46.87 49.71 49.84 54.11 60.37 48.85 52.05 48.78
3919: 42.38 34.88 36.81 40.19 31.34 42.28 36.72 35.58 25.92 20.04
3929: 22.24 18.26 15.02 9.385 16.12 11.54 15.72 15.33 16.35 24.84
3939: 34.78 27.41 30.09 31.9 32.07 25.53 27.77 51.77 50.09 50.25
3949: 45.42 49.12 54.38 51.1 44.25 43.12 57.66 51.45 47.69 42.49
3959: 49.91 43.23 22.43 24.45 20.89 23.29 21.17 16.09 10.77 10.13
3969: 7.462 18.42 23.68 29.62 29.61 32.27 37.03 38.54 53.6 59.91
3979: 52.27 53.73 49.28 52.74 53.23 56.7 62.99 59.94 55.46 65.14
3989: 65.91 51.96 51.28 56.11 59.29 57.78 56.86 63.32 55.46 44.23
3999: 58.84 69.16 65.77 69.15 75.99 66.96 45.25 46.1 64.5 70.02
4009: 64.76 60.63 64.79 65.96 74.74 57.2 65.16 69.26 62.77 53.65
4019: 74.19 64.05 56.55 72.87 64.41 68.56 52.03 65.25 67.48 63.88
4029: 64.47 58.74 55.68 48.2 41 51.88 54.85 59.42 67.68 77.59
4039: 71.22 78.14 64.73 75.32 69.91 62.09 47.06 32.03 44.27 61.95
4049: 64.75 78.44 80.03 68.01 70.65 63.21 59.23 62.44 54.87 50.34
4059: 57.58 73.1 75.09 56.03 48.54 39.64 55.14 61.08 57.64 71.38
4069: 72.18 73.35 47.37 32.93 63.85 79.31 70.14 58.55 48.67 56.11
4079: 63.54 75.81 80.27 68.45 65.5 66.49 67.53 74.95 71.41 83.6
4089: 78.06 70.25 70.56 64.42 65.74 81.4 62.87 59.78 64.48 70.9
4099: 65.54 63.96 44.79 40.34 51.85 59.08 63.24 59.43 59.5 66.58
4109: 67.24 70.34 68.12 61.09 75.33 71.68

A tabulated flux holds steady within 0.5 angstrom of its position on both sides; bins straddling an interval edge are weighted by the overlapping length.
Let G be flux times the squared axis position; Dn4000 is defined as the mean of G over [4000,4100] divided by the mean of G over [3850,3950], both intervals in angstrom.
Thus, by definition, 1.84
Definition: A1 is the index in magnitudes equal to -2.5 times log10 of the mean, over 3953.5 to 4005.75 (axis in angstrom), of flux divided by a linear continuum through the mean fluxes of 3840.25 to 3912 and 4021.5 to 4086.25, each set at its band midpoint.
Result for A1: 0.15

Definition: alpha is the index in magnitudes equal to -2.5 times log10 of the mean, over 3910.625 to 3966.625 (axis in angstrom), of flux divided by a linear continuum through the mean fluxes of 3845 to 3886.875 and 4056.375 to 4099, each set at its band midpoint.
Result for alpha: 0.299 mag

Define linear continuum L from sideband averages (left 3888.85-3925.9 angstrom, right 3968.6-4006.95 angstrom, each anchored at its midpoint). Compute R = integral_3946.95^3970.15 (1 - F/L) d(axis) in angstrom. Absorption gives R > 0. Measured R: 6.27 angstrom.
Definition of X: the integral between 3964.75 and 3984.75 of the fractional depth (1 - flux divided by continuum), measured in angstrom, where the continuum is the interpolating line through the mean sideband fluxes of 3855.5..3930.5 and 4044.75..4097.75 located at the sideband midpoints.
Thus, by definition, 5.9 angstrom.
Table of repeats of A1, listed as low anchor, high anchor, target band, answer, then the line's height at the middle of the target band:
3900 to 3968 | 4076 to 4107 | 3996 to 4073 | -0.14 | 54.6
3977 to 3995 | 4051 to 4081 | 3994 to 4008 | -0.05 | 57.5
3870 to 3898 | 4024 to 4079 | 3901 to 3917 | -0.09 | 42.3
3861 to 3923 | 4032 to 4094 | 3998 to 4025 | -0.12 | 57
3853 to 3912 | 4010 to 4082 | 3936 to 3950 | 0.37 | 47.9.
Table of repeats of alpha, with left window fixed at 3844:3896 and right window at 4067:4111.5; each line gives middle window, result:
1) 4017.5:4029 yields -0.13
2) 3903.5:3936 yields 0.22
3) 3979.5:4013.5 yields -0.12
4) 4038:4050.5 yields -0.07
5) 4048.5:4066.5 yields -0.02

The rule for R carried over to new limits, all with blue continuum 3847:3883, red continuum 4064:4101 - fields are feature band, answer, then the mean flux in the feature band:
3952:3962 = 1.1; 44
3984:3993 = -0.8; 58.5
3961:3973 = 7.5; 19.3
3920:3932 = 4.4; 28.9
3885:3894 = 1.1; 36.5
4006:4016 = -1.4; 64.5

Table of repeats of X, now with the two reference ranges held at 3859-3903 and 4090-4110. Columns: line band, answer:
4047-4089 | -3.4 angstrom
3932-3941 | 5.0 angstrom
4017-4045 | -3.7 angstrom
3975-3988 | -0.9 angstrom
